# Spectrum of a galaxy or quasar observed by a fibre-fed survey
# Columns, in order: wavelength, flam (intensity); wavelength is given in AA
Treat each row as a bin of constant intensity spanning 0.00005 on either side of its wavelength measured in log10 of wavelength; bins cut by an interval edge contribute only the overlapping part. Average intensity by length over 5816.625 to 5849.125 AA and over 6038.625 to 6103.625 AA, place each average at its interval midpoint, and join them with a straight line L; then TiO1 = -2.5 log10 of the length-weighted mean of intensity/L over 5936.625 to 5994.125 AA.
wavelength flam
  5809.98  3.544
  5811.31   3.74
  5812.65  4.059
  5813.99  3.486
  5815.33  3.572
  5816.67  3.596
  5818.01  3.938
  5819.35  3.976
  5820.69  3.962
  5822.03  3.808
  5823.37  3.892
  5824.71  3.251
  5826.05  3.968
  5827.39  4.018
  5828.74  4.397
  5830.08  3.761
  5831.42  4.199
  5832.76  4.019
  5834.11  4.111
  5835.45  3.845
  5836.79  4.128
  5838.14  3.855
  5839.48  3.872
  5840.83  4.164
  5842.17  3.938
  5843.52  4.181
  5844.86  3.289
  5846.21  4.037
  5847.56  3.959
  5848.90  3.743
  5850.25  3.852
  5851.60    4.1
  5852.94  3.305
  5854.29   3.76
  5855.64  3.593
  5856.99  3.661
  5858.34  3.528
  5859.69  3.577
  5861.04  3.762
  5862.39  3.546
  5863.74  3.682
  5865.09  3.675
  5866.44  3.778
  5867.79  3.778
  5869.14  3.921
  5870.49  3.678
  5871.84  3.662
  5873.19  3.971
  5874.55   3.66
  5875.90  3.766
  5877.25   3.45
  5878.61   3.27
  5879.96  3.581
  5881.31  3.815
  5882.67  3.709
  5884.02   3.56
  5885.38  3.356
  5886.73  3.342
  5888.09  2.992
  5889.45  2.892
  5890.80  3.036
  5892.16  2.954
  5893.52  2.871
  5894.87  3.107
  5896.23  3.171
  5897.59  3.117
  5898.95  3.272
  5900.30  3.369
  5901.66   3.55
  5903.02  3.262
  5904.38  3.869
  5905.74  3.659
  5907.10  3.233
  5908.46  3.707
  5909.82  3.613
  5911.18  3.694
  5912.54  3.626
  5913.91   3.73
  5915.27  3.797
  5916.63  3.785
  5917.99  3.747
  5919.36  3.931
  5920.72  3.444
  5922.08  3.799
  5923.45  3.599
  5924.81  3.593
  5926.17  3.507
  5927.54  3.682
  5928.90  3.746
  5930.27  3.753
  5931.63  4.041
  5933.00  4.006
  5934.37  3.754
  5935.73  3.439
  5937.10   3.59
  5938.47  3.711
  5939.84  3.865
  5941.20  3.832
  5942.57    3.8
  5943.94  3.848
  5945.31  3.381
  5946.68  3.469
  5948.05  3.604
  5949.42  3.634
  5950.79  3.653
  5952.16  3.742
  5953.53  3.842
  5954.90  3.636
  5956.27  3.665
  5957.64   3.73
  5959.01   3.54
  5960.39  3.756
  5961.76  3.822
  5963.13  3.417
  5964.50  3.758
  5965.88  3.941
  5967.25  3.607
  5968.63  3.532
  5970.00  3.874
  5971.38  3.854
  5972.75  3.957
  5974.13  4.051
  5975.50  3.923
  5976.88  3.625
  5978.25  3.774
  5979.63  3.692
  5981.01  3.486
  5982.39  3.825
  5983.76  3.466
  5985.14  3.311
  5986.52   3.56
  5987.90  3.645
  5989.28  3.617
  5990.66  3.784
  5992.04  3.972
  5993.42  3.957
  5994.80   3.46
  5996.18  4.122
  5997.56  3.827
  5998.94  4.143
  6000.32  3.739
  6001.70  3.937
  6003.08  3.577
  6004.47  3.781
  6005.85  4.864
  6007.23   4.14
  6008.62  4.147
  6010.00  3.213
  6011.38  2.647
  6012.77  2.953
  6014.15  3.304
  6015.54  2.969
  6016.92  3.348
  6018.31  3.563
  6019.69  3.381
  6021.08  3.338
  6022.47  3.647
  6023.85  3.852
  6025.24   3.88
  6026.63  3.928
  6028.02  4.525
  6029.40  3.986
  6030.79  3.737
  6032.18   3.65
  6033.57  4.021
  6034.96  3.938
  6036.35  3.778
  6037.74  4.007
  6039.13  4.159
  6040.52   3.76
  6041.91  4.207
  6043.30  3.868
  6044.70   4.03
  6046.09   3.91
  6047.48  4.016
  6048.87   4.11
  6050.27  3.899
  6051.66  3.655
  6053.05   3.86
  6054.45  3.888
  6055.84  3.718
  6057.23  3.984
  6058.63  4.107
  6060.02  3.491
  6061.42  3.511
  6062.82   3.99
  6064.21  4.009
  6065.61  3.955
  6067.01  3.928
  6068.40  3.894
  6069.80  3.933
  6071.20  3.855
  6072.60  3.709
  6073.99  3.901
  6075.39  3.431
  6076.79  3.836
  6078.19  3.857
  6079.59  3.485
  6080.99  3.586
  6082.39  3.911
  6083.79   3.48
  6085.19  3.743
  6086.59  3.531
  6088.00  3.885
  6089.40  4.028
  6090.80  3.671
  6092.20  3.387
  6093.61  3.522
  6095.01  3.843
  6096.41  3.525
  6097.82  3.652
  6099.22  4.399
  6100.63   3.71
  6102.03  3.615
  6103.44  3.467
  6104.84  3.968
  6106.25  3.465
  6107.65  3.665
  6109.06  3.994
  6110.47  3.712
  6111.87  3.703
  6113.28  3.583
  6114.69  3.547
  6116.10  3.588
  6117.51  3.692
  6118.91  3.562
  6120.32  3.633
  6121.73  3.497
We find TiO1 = 0.04 mag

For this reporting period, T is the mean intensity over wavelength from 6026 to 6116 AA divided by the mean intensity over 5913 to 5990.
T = 1.0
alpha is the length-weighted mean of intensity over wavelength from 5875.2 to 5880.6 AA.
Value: 3.52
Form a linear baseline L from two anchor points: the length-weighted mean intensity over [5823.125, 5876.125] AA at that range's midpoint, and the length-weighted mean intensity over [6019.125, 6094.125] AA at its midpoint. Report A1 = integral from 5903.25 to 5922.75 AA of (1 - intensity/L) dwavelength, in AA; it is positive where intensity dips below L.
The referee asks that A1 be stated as 0.7 AA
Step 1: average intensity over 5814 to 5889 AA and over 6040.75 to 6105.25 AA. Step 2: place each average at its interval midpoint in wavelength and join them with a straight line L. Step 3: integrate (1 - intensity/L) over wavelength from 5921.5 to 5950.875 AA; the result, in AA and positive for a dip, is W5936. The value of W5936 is 0.6 AA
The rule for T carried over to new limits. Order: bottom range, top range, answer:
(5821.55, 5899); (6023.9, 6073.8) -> 1.07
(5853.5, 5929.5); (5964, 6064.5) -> 1.07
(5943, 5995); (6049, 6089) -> 1.03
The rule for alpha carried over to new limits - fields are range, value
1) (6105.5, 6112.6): 3.71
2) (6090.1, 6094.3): 3.52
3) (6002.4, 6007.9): 4.09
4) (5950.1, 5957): 3.71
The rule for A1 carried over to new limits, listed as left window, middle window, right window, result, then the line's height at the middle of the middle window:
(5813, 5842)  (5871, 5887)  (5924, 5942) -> 0.9 AA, 3.82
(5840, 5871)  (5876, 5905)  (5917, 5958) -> 3.2 AA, 3.74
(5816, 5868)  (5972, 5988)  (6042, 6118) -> 0.4 AA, 3.8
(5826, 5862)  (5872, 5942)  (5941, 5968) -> 4.0 AA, 3.76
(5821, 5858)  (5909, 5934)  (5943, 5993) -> 0.2 AA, 3.76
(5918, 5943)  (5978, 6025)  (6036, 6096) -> 1.6 AA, 3.78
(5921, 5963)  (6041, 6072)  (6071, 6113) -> -1.6 AA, 3.71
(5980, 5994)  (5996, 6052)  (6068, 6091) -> -1.5 AA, 3.7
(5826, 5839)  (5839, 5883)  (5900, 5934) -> 2.0 AA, 3.91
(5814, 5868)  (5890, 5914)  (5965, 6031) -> 2.6 AA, 3.78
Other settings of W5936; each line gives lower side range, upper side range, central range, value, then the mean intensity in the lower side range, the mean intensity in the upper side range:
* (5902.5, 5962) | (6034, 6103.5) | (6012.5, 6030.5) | 0.8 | 3.68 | 3.82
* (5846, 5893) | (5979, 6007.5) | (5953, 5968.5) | 0.2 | 3.59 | 3.8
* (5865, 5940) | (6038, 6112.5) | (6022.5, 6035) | -0.7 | 3.56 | 3.8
